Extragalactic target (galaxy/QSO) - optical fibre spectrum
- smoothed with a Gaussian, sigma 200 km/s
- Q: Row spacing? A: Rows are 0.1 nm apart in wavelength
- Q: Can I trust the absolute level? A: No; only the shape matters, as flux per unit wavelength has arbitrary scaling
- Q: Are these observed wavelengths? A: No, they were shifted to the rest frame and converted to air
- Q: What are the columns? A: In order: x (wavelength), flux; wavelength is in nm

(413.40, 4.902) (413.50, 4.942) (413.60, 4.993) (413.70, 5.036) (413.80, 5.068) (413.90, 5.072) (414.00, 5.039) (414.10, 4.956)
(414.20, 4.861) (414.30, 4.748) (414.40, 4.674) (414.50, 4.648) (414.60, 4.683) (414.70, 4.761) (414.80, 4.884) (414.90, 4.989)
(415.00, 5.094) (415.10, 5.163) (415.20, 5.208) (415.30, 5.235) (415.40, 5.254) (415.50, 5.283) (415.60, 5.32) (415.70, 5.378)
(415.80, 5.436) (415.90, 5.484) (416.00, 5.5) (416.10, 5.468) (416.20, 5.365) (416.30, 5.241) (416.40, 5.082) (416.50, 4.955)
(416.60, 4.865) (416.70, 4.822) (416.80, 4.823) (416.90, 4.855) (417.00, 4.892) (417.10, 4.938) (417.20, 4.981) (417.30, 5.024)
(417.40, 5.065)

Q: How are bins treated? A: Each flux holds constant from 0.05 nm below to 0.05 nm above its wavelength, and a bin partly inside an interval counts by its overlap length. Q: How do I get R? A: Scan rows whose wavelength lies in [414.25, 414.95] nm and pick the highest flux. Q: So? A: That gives 4.989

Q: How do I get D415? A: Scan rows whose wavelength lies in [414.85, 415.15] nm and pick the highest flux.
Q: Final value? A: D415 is 5.163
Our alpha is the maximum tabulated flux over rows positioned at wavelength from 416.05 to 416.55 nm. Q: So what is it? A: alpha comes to 5.468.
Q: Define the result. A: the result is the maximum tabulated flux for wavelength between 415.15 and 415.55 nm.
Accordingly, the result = 5.283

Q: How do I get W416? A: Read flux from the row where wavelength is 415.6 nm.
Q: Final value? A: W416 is 5.32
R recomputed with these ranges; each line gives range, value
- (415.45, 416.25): 5.5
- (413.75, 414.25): 5.072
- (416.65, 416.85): 4.823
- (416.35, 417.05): 5.082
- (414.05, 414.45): 4.956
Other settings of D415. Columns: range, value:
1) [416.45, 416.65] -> 4.955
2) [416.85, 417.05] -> 4.892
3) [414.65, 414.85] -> 4.884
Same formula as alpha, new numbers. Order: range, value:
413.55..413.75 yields 5.036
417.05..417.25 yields 4.981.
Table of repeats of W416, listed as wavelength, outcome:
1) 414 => 5.039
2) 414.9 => 4.989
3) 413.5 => 4.942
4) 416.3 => 5.241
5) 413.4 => 4.902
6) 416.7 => 4.822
